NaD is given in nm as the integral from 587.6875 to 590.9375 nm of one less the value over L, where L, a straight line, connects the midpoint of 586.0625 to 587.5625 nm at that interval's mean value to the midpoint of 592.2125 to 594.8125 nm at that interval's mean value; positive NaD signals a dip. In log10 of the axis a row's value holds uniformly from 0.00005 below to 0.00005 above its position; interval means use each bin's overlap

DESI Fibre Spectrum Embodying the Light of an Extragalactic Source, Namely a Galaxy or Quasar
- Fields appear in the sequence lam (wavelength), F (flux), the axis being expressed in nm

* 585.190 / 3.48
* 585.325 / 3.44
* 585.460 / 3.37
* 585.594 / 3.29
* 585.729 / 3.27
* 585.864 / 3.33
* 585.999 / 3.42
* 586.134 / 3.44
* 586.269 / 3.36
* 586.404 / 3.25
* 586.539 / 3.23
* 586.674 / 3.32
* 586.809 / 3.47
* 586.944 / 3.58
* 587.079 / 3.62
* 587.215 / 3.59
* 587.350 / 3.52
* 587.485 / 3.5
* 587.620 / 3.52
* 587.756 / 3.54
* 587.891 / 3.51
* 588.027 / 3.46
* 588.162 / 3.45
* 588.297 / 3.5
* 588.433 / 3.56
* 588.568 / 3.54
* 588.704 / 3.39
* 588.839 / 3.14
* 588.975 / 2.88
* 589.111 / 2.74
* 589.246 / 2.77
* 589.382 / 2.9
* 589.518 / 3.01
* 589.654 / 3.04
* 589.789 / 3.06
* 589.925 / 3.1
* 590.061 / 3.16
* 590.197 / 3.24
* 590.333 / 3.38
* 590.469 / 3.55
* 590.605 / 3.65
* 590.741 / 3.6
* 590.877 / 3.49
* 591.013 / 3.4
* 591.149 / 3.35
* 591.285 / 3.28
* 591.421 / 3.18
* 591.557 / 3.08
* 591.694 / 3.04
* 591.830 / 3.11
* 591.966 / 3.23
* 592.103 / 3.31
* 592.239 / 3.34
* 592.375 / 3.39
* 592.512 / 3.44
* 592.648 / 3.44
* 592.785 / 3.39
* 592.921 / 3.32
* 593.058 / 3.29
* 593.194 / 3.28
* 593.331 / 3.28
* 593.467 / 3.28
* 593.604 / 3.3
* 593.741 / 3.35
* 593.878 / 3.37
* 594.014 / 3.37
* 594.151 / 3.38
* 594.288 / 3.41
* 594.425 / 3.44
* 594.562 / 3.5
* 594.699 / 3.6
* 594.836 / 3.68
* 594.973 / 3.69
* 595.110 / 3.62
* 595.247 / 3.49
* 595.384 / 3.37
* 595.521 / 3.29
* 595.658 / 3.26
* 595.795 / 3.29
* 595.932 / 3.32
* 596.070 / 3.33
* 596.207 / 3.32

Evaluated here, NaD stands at 0.14 nm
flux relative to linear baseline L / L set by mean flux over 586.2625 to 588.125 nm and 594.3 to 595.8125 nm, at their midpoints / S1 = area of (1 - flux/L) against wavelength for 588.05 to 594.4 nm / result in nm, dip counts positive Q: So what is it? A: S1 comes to 0.35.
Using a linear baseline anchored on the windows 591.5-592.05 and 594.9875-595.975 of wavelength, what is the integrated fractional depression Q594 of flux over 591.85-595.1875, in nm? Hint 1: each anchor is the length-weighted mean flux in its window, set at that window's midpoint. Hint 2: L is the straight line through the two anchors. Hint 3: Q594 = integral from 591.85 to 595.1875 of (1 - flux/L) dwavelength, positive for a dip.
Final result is -0.16 nm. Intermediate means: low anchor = 3.12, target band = 3.4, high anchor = 3.4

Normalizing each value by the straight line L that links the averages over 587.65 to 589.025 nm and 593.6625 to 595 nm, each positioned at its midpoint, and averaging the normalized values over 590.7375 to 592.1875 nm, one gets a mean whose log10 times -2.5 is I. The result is 0.06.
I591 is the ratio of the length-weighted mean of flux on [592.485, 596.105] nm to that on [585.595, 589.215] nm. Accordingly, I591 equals 1.0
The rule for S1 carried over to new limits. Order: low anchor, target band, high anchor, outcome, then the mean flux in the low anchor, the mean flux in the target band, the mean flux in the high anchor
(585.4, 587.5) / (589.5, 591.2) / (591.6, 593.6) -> 0.008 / 3.41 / 3.32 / 3.29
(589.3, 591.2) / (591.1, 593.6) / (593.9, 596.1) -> 0.052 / 3.28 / 3.28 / 3.44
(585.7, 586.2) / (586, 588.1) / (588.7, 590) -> -0.140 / 3.37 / 3.46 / 2.99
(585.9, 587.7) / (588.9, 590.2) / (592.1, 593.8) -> 0.161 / 3.45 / 2.98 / 3.34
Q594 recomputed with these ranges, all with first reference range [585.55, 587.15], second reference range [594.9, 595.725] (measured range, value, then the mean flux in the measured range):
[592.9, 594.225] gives 0.046 nm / 3.32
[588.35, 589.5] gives 0.097 nm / 3.11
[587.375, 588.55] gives -0.039 nm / 3.51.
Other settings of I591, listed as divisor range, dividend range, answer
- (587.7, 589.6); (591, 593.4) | 1.01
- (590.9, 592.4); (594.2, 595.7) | 1.07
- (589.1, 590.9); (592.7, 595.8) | 1.06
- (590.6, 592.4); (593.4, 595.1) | 1.04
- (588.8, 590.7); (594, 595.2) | 1.13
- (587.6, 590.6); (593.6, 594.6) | 1.04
